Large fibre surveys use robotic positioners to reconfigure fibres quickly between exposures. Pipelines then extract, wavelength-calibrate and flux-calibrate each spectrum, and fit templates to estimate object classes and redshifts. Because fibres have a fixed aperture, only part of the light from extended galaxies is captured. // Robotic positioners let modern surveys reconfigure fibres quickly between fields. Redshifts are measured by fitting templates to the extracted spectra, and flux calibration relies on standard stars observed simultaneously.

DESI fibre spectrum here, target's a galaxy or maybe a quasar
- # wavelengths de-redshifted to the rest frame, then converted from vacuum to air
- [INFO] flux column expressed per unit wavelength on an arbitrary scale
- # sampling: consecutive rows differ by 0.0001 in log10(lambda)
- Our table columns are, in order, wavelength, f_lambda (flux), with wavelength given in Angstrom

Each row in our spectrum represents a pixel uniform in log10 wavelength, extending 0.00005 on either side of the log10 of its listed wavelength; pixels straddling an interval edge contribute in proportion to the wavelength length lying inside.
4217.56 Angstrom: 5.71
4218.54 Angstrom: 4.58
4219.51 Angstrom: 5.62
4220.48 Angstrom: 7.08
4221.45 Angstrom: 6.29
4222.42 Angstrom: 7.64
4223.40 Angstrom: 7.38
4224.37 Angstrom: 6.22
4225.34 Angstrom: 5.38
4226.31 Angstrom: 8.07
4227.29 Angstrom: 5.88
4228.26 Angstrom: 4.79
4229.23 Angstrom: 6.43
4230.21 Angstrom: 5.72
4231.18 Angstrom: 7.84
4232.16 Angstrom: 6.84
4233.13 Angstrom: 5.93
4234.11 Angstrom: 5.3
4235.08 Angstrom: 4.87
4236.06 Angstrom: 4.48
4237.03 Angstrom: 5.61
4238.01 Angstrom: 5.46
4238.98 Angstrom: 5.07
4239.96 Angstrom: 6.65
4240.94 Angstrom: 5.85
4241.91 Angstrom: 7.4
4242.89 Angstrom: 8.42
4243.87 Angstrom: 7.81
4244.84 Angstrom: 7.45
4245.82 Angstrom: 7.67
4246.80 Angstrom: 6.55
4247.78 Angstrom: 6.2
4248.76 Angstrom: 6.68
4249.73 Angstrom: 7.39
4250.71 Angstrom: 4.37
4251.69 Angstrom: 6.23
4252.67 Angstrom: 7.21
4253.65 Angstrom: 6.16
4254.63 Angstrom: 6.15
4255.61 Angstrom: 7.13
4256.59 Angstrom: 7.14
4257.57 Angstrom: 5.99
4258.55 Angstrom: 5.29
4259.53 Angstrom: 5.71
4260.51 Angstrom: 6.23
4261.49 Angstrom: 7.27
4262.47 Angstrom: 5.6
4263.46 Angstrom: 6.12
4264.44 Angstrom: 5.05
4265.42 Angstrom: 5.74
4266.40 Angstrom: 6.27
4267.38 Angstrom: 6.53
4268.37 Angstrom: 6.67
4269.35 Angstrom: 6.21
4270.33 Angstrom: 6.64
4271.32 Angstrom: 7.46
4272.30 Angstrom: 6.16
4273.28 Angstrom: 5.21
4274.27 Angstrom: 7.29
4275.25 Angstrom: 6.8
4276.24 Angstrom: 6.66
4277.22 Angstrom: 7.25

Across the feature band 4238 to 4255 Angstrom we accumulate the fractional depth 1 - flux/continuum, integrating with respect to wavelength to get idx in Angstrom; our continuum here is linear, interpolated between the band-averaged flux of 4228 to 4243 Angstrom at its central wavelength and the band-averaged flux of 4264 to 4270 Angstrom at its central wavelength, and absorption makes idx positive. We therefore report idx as -1.7 Angstrom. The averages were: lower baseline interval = 6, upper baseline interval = 6.11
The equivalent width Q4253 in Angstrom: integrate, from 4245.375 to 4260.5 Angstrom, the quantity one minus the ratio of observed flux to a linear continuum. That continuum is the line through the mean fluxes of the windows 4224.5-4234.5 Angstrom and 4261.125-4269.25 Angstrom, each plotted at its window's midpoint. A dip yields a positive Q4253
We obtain -0.5 Angstrom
